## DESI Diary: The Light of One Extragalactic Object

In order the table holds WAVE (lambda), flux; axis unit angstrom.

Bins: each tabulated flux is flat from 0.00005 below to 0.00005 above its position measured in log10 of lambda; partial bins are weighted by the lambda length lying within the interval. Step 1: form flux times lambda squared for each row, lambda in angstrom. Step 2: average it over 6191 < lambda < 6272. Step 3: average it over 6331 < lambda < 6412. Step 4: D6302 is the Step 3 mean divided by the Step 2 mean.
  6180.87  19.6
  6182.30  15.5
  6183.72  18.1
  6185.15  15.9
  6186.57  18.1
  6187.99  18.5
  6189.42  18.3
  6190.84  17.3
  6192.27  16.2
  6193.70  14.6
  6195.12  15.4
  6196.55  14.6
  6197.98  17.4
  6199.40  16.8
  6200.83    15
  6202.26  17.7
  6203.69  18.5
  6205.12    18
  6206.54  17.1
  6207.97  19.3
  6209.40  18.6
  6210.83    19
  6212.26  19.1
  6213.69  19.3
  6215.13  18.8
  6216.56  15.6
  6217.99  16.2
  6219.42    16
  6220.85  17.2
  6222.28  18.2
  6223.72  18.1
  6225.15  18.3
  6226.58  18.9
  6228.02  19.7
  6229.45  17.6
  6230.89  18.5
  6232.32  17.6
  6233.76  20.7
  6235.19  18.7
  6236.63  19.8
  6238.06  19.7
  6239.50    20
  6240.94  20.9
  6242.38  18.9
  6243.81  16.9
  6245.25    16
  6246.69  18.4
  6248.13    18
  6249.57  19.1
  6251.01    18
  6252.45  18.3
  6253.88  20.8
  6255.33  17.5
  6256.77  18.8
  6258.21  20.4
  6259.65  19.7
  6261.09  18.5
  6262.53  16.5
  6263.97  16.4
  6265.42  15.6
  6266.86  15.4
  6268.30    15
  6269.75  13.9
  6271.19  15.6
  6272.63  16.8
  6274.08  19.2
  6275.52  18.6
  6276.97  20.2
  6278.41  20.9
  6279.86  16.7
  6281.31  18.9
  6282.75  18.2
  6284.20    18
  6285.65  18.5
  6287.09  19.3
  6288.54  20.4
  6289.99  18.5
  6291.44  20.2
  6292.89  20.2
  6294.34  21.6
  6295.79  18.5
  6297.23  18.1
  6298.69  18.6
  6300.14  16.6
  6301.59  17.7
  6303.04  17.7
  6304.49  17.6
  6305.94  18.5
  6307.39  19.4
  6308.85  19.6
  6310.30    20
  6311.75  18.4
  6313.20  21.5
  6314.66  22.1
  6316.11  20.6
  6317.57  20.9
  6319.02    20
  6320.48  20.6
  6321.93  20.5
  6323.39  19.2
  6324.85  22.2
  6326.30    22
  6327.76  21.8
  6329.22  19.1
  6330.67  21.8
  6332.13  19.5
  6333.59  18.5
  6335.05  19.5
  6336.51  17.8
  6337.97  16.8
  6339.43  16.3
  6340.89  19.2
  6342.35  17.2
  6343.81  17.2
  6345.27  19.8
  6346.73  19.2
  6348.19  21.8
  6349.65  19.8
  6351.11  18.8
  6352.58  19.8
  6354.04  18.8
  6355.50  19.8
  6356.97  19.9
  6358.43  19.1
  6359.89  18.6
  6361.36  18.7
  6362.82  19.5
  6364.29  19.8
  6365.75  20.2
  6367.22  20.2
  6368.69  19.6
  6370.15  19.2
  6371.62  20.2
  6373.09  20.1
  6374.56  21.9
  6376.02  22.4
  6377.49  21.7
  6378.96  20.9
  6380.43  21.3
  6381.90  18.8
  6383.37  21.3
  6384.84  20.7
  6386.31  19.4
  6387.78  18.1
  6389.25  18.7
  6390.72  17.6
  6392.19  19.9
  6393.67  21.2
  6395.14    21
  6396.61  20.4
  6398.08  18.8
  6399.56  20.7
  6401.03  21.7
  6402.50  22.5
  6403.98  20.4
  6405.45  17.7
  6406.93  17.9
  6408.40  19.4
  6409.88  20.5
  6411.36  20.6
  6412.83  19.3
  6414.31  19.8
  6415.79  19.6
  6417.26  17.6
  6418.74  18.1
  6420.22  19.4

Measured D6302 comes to 1.16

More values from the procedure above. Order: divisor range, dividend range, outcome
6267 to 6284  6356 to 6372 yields 1.14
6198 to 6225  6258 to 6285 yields 1.01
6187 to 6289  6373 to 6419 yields 1.17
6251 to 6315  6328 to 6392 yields 1.08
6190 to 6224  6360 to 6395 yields 1.23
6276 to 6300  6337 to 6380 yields 1.05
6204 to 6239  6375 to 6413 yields 1.16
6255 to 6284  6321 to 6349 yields 1.13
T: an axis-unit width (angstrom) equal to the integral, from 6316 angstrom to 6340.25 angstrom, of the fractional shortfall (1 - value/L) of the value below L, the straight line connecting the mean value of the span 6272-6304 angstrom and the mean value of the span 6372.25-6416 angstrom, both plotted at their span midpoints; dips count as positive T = -0.64 angstrom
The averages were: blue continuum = 18.8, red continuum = 20.1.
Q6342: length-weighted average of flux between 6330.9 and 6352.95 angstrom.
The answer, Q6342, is 18.8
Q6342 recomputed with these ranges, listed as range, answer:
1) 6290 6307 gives 18.7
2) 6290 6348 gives 19.4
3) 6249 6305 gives 18.2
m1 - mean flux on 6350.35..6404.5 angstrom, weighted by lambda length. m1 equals 20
